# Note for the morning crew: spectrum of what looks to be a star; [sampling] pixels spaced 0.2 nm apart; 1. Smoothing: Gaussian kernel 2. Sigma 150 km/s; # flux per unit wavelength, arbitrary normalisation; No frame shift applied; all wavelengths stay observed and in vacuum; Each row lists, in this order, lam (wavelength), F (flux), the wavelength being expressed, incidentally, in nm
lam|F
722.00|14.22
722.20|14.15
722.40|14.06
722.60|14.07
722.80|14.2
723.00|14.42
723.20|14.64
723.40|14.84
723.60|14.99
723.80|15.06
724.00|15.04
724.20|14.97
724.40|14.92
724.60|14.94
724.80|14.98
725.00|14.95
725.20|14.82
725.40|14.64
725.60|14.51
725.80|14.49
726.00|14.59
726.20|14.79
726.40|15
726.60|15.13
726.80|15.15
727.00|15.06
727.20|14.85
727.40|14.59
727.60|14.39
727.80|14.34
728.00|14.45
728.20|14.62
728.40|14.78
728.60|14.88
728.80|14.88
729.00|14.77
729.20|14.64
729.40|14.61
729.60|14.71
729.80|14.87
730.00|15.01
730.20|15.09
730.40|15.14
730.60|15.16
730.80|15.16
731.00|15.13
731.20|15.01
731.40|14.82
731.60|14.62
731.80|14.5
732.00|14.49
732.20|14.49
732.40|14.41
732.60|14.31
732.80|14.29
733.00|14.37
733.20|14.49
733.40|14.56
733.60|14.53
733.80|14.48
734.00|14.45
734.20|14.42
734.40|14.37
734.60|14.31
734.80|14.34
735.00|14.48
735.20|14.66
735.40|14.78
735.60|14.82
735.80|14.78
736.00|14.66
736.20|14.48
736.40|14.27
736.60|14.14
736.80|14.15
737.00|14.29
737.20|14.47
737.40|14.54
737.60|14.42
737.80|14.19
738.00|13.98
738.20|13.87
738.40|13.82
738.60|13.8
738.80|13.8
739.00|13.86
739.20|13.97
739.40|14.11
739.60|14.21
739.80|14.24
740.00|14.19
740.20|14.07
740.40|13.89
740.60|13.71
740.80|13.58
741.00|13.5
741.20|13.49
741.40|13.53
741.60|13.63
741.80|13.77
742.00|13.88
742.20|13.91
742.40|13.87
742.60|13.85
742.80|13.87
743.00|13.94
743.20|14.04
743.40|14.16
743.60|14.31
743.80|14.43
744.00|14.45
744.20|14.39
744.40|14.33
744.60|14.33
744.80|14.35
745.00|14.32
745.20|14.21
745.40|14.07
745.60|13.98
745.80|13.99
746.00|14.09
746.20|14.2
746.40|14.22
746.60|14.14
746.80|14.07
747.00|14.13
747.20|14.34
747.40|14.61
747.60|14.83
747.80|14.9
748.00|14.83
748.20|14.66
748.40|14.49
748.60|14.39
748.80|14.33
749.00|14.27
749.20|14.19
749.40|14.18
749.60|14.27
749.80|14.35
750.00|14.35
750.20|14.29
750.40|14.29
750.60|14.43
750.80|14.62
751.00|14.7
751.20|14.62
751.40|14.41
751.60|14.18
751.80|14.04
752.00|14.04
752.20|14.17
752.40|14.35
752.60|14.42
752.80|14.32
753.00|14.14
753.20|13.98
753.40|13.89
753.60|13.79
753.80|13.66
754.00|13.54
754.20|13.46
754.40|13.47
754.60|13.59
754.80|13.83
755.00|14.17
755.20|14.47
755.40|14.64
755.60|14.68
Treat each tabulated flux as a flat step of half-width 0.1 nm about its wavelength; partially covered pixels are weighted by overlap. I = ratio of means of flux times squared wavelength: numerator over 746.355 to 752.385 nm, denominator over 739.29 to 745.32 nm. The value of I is 1.05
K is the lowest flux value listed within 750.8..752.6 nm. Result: 14.04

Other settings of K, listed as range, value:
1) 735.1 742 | 13.49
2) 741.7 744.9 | 13.77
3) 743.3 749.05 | 13.98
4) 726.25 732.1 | 14.34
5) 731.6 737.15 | 14.14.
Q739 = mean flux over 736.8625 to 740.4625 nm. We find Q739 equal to 14.1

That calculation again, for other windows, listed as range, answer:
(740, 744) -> 13.9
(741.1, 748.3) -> 14.2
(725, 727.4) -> 14.8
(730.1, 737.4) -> 14.6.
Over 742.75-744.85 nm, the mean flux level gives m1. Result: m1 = 14.2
